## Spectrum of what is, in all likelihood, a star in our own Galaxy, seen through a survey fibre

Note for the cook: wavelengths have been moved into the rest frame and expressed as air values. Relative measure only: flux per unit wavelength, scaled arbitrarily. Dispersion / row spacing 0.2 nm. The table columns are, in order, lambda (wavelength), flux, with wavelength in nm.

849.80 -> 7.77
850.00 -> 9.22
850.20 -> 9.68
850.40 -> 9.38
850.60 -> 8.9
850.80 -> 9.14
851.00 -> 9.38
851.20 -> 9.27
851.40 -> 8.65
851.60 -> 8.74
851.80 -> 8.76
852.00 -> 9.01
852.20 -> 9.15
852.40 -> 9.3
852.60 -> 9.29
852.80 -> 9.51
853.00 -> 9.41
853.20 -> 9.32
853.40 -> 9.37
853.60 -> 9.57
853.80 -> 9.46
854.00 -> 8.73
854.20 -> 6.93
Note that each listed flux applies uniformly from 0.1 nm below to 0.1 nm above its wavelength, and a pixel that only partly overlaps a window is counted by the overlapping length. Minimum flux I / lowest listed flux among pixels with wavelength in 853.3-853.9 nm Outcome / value 9.37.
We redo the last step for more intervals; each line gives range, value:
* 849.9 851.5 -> 8.65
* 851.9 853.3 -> 9.01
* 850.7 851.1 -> 9.14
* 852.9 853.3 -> 9.32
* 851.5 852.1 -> 8.74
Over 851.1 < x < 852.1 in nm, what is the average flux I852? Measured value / 8.89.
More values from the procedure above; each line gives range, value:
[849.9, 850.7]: 9.3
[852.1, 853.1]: 9.33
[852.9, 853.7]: 9.42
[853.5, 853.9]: 9.52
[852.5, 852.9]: 9.4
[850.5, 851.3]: 9.17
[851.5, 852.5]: 8.99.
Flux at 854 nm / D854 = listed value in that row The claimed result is 8.73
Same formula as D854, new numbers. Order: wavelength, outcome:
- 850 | 9.22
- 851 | 9.38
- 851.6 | 8.74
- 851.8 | 8.76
